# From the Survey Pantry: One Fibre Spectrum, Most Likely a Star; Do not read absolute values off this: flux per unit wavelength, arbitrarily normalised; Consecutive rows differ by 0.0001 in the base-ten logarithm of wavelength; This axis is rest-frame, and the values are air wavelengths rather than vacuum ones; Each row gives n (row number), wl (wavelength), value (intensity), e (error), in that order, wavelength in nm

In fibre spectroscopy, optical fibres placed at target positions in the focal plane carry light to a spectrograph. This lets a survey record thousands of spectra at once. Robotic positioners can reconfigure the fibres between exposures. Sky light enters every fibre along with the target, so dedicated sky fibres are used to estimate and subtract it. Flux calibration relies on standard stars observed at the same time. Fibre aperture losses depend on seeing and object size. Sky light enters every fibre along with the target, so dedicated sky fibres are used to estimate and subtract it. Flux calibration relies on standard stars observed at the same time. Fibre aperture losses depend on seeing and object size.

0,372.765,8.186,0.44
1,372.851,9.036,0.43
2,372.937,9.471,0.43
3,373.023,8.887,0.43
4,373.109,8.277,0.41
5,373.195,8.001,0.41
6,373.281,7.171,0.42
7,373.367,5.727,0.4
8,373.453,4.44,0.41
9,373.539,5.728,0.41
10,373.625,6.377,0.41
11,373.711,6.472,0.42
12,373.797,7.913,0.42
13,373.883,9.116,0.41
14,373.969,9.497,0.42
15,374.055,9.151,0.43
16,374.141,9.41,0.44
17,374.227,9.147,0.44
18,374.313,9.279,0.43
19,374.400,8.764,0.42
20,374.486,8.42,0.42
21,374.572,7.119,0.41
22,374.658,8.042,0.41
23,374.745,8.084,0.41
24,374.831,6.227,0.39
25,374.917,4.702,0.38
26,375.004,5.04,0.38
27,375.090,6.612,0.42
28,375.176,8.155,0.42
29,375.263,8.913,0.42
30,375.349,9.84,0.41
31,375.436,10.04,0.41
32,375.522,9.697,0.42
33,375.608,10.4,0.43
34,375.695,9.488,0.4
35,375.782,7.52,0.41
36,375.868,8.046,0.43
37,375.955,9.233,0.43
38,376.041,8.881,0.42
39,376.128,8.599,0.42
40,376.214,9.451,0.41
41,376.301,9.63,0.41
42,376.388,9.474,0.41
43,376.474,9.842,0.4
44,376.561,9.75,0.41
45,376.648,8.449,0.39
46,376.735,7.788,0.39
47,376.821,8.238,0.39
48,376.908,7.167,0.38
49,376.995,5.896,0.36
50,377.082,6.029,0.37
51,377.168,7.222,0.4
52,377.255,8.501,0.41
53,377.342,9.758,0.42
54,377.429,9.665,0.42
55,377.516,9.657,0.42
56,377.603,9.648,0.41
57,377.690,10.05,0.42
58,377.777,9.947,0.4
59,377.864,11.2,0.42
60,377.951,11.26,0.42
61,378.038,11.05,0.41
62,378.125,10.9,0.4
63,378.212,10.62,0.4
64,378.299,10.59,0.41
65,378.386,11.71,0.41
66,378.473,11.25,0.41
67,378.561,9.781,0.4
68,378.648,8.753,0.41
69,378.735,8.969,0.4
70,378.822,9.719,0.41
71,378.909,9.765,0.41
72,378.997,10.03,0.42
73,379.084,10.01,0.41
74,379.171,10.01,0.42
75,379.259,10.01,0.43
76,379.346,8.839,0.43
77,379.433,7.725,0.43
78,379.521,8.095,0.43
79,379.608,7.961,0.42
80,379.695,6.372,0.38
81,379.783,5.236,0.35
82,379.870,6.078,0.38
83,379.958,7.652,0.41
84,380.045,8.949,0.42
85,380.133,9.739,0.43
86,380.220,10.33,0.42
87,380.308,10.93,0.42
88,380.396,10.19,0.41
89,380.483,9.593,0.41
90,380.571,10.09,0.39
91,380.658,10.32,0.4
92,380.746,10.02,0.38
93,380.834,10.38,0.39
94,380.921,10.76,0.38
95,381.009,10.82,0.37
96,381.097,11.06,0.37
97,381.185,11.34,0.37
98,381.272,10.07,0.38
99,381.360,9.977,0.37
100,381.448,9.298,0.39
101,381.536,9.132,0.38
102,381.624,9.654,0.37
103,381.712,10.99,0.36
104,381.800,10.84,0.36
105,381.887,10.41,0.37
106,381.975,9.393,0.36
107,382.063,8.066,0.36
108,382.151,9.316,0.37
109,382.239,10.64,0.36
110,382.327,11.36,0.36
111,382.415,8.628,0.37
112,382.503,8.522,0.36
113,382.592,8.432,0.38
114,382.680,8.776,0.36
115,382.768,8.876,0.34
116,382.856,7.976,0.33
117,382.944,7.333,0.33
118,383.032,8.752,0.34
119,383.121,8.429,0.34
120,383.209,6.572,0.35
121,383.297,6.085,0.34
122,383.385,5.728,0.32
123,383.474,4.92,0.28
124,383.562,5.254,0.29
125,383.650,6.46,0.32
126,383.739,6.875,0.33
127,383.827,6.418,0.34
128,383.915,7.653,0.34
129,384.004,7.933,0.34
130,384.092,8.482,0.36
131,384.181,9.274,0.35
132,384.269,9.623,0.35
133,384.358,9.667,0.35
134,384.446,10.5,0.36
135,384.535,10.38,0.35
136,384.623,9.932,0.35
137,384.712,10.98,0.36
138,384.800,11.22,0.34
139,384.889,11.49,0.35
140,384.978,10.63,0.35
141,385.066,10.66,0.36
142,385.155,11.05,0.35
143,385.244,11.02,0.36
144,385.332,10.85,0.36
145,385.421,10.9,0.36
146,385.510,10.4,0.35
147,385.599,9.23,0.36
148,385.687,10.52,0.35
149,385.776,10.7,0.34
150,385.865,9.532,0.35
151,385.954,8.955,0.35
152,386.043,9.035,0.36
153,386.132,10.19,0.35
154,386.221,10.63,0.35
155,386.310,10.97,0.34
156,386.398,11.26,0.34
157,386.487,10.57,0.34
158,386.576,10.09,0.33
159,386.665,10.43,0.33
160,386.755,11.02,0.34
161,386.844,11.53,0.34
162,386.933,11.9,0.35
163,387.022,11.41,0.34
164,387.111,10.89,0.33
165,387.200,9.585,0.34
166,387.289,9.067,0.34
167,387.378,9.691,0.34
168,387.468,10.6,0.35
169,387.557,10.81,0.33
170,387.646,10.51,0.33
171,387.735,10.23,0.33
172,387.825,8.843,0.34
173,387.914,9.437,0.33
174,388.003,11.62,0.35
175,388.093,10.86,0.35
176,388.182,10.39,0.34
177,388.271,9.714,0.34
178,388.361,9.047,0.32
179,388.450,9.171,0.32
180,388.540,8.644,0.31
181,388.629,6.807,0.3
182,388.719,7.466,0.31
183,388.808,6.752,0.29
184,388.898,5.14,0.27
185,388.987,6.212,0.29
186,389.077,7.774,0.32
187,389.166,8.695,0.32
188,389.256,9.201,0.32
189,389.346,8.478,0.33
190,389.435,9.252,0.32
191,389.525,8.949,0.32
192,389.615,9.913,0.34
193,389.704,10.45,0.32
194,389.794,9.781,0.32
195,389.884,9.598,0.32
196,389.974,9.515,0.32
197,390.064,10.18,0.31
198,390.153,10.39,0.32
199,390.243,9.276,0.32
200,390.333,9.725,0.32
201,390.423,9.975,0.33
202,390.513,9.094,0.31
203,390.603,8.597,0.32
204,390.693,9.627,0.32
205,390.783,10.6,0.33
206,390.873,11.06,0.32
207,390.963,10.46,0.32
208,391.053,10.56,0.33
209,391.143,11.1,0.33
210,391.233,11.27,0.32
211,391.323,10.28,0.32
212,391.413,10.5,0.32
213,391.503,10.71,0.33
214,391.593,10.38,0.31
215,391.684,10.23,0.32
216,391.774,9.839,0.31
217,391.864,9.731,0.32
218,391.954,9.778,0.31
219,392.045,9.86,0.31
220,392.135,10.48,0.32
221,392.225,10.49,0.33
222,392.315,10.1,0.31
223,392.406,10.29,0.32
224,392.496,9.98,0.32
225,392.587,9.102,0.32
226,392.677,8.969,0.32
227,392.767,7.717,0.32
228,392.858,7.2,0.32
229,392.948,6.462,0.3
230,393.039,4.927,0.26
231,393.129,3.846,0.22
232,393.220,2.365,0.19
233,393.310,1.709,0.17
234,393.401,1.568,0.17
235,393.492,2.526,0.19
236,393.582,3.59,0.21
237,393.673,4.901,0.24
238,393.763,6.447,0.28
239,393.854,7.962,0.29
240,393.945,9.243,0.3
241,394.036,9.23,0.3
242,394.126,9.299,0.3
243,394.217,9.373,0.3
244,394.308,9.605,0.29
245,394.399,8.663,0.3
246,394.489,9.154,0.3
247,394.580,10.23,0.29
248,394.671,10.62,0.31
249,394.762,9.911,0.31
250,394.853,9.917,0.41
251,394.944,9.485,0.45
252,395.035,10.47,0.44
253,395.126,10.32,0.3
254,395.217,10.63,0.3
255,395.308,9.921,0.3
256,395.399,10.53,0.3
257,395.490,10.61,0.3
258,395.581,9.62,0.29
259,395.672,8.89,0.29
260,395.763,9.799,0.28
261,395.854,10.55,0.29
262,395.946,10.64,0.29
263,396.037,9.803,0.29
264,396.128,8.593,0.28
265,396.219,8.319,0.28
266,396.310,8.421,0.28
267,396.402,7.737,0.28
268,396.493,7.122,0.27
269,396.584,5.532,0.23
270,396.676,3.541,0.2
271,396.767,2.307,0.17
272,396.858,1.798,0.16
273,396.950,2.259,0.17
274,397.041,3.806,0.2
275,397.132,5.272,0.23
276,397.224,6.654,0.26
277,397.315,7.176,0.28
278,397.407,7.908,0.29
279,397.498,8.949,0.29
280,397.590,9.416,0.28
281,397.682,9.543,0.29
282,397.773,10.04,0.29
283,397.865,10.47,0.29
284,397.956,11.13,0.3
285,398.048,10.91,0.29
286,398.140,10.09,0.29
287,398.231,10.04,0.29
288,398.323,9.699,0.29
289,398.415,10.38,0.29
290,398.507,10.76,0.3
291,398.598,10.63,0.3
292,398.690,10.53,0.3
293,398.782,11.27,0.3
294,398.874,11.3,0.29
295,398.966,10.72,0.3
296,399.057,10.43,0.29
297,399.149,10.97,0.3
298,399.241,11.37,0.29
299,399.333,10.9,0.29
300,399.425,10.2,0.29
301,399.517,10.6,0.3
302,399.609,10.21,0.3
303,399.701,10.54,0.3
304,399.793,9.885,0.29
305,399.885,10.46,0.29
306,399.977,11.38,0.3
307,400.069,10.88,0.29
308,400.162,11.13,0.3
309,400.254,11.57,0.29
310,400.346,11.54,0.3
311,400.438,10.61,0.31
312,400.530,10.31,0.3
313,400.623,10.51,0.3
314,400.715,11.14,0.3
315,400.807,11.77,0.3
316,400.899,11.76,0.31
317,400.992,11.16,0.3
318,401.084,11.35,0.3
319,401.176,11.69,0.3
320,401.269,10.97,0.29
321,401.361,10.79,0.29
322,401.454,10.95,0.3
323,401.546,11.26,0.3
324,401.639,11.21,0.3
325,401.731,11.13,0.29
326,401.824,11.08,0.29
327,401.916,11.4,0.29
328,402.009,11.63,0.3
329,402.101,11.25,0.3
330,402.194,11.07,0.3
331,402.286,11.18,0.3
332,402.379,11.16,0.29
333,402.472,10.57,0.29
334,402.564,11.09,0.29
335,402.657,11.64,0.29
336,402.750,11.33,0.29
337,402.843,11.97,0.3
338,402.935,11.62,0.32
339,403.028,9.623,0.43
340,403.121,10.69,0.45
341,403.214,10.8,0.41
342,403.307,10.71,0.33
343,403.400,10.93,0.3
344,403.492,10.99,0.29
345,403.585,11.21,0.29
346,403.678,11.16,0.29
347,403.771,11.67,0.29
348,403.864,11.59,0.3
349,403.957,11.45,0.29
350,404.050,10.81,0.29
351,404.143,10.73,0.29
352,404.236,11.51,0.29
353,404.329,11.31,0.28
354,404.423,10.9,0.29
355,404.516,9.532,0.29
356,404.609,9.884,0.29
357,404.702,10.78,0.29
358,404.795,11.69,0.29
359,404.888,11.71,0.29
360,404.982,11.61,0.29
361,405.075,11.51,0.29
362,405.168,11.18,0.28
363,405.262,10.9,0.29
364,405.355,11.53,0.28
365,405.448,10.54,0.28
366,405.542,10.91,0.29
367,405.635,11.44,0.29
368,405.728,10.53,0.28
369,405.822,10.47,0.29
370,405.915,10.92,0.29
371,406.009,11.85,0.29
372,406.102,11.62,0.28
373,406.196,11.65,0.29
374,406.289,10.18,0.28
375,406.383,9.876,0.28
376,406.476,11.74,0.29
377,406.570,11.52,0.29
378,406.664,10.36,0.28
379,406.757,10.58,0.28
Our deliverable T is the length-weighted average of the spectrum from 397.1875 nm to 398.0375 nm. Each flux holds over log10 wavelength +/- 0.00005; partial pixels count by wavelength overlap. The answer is 9.14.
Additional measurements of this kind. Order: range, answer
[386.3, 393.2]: 9.51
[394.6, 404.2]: 10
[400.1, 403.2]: 11.1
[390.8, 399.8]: 8.79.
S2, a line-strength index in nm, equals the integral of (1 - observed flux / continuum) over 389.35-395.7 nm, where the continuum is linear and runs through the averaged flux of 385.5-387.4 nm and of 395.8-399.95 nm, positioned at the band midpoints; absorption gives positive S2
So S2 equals 0.41 nm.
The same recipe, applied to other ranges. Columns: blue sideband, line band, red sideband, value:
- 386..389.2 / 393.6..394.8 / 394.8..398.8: 0.03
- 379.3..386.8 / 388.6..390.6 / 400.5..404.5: 0.23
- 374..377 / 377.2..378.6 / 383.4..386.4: -0.26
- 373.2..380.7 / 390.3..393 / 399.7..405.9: 0.07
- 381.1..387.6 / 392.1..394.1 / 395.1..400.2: 0.54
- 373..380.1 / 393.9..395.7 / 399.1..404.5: 0.10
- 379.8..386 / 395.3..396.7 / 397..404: 0.20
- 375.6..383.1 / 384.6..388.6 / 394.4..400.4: -0.44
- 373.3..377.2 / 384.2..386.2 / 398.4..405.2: -0.25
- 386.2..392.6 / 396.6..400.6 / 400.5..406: 0.53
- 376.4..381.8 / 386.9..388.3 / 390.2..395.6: -0.20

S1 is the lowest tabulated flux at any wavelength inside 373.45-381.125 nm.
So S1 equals 4.44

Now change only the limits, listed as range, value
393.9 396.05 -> 8.663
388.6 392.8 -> 5.14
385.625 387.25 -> 8.955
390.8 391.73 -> 10.23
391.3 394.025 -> 1.568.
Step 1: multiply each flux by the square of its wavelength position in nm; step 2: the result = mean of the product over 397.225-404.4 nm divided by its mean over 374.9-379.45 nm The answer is 1.3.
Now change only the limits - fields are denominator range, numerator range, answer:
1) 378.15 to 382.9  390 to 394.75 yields 0.96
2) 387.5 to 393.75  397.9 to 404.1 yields 1.33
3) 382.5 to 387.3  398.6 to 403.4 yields 1.27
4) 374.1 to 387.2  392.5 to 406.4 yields 1.15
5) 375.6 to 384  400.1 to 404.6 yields 1.38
